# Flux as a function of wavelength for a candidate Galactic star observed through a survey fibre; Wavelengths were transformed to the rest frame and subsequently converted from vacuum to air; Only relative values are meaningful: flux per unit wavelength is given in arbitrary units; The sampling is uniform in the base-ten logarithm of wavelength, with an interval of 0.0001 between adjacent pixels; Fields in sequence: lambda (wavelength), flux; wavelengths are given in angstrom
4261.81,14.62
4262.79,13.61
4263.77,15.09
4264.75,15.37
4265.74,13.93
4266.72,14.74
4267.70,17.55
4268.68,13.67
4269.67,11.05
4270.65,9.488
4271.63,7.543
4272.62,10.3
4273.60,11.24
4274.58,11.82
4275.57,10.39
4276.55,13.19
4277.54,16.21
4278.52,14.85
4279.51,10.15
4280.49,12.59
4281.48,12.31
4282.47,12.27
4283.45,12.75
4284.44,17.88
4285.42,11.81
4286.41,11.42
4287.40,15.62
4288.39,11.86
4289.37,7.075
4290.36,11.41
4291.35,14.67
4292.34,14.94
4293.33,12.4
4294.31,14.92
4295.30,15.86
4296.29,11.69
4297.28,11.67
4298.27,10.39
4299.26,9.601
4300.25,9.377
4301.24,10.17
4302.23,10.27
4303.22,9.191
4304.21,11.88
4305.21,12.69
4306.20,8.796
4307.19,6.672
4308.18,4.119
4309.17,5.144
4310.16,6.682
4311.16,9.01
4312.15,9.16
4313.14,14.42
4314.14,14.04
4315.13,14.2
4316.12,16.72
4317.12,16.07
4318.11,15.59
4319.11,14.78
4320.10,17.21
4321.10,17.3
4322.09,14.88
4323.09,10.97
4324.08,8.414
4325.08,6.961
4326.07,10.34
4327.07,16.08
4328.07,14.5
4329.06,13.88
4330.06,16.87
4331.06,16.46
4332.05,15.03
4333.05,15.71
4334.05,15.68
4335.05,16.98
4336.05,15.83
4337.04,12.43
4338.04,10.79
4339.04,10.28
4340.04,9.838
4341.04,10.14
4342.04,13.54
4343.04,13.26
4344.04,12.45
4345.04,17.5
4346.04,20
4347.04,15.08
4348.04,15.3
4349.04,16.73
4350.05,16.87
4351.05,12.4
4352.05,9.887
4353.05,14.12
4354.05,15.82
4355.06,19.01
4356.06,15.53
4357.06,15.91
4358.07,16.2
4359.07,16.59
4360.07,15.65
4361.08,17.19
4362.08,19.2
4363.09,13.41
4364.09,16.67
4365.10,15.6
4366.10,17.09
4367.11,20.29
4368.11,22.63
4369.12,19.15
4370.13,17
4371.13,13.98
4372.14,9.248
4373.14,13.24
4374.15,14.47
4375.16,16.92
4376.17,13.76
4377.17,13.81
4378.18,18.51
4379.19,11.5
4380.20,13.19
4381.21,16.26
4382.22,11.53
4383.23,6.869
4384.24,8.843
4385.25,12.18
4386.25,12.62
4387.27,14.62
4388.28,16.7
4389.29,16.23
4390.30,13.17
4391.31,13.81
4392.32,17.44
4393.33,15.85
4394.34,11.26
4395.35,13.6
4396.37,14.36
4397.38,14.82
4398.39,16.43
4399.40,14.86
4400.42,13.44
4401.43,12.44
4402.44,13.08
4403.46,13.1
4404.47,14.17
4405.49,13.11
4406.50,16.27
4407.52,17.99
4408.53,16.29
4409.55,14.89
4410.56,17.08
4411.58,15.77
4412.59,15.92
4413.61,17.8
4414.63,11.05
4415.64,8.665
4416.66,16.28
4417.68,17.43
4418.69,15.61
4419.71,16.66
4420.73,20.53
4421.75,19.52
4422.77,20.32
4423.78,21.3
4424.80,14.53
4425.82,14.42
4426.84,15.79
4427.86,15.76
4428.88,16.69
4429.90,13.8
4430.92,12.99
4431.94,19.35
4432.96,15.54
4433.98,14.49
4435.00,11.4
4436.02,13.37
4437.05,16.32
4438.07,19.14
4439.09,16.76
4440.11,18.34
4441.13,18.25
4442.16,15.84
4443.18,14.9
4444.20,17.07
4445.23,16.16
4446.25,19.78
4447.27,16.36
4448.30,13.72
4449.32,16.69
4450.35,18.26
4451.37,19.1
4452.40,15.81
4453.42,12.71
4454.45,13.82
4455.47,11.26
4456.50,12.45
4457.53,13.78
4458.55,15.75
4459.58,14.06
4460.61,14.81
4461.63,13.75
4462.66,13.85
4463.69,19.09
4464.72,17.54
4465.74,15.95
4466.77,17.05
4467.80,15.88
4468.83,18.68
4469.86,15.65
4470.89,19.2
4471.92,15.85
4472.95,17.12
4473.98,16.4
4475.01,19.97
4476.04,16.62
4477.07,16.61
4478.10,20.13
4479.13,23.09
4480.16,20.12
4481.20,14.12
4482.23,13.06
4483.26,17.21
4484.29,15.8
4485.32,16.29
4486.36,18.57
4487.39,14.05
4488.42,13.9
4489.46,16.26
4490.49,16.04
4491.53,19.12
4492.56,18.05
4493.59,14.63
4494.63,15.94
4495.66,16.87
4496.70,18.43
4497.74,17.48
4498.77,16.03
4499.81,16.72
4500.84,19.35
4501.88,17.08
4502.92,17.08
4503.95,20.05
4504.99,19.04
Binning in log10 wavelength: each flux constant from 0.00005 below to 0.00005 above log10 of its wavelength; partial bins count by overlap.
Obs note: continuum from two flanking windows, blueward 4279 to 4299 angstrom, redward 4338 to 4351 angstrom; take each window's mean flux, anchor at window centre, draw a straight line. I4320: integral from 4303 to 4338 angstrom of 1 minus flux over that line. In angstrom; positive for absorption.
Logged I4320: 2.0 angstrom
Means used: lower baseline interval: 12.6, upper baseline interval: 14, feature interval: 12.7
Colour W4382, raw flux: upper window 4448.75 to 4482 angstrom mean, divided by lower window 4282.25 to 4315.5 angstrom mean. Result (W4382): 1.45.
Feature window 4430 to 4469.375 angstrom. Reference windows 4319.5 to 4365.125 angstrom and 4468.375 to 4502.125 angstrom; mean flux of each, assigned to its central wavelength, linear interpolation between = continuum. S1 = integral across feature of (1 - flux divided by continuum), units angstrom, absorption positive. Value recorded 1.7 angstrom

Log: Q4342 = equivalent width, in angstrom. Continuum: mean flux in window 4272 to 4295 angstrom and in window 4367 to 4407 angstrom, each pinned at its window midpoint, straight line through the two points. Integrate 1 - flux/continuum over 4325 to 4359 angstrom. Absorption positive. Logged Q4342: -2.1 angstrom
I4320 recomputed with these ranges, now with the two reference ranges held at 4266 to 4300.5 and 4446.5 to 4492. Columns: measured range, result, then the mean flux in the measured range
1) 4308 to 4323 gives 0.43 angstrom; 12.8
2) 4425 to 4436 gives 0.39 angstrom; 14.9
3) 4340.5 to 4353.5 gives -0.59 angstrom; 14.4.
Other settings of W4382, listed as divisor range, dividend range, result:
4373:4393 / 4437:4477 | 1.18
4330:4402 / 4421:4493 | 1.11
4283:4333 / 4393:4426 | 1.25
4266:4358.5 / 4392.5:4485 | 1.23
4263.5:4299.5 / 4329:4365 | 1.18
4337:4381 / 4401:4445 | 1.05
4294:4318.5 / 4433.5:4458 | 1.41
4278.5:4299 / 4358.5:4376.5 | 1.28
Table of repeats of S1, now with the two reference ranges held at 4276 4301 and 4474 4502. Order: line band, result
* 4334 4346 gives 0.3 angstrom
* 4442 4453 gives -0.3 angstrom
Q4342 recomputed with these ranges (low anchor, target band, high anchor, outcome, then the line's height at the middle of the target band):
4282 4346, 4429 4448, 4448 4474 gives -1.1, 15.2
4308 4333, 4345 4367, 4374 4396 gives -4.3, 13.4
